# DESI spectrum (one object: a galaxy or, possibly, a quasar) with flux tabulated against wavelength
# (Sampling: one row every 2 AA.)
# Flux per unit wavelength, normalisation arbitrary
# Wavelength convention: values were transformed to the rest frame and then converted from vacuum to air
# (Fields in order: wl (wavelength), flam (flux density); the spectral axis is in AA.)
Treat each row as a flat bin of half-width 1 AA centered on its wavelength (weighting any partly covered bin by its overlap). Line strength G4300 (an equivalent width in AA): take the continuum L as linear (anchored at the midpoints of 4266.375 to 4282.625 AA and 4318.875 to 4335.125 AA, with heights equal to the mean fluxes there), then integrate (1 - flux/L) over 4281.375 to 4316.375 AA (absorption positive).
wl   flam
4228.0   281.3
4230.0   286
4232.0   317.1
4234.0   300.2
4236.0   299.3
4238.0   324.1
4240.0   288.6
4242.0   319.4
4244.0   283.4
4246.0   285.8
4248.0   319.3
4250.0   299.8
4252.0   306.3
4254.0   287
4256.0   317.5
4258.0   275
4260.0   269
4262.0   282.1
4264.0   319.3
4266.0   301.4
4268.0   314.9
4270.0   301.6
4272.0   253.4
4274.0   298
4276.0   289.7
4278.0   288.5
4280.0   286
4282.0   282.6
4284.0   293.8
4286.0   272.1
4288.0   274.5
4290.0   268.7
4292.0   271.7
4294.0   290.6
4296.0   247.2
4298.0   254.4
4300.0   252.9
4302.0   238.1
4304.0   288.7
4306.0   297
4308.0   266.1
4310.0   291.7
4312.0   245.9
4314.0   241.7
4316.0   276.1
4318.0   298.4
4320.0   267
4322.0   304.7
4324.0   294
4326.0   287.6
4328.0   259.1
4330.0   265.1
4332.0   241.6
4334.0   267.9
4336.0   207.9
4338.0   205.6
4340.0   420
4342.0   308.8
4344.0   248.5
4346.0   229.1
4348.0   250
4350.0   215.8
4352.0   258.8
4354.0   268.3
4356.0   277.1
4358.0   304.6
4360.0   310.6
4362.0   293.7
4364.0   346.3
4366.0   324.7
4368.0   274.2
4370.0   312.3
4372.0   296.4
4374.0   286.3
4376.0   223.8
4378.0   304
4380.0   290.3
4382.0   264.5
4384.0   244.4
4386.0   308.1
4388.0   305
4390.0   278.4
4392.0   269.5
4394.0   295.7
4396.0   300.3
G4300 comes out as 1.6 AA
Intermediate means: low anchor 290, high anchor 273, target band 269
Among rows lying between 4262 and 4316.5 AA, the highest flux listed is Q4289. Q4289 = 319.3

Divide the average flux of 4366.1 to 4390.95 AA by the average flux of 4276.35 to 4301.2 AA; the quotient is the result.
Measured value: 1.04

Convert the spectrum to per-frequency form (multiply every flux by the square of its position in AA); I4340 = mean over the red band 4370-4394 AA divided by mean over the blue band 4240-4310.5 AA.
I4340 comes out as 1.04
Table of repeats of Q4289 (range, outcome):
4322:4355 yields 420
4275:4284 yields 293.8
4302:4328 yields 304.7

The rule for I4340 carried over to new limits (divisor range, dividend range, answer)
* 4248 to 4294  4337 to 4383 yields 1.02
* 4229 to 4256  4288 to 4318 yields 0.91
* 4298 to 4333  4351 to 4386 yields 1.09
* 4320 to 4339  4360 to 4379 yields 1.16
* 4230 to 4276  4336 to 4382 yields 0.99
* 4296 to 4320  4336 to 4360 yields 1.03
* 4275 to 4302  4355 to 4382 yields 1.12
